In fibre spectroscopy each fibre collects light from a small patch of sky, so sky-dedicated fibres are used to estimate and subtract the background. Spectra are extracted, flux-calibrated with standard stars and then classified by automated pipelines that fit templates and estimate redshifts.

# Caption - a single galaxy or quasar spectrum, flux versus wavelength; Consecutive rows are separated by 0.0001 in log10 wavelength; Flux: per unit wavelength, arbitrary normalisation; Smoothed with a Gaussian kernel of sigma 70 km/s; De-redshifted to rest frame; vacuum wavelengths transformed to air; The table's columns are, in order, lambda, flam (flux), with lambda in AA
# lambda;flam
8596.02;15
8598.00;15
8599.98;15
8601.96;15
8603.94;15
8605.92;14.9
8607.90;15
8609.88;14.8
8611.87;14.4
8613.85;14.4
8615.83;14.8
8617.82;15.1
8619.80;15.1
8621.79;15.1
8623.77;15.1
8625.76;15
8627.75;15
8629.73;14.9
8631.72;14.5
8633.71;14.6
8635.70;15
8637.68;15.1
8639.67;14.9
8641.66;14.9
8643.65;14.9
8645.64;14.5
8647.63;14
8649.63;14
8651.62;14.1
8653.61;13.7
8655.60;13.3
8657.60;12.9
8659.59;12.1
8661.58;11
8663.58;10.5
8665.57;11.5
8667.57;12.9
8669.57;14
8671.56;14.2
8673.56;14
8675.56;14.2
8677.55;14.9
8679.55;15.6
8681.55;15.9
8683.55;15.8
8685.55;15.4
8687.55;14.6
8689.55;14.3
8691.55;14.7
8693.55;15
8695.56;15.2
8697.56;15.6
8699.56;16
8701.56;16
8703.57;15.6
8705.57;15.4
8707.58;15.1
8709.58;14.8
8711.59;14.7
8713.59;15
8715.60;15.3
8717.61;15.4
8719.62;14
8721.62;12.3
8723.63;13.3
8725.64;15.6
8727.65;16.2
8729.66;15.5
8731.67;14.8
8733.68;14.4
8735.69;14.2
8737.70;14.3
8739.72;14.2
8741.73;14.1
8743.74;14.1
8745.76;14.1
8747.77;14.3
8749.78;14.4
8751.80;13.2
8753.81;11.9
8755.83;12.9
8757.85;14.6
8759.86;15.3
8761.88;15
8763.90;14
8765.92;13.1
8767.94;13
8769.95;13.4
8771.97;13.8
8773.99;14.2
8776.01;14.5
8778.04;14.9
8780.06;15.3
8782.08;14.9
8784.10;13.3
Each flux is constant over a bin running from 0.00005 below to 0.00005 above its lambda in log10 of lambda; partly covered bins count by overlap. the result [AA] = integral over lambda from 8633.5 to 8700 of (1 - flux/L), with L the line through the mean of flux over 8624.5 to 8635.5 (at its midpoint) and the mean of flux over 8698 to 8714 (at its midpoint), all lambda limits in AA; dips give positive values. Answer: 3.9 AA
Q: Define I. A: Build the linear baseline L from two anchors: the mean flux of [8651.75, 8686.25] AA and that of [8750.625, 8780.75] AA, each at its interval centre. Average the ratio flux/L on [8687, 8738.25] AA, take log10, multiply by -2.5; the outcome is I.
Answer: -0.086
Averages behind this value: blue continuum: 13.6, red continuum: 13.9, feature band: 14.9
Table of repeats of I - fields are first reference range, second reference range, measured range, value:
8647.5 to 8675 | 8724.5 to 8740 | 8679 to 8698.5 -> -0.11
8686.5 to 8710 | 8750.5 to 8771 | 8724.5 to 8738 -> -0.05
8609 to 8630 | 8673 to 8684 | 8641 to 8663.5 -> 0.12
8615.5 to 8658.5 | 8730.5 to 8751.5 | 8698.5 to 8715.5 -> -0.07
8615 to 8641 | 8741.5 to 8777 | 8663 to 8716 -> -0.02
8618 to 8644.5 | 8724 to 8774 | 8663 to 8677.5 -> 0.11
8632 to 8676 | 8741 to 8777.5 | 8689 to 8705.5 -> -0.12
